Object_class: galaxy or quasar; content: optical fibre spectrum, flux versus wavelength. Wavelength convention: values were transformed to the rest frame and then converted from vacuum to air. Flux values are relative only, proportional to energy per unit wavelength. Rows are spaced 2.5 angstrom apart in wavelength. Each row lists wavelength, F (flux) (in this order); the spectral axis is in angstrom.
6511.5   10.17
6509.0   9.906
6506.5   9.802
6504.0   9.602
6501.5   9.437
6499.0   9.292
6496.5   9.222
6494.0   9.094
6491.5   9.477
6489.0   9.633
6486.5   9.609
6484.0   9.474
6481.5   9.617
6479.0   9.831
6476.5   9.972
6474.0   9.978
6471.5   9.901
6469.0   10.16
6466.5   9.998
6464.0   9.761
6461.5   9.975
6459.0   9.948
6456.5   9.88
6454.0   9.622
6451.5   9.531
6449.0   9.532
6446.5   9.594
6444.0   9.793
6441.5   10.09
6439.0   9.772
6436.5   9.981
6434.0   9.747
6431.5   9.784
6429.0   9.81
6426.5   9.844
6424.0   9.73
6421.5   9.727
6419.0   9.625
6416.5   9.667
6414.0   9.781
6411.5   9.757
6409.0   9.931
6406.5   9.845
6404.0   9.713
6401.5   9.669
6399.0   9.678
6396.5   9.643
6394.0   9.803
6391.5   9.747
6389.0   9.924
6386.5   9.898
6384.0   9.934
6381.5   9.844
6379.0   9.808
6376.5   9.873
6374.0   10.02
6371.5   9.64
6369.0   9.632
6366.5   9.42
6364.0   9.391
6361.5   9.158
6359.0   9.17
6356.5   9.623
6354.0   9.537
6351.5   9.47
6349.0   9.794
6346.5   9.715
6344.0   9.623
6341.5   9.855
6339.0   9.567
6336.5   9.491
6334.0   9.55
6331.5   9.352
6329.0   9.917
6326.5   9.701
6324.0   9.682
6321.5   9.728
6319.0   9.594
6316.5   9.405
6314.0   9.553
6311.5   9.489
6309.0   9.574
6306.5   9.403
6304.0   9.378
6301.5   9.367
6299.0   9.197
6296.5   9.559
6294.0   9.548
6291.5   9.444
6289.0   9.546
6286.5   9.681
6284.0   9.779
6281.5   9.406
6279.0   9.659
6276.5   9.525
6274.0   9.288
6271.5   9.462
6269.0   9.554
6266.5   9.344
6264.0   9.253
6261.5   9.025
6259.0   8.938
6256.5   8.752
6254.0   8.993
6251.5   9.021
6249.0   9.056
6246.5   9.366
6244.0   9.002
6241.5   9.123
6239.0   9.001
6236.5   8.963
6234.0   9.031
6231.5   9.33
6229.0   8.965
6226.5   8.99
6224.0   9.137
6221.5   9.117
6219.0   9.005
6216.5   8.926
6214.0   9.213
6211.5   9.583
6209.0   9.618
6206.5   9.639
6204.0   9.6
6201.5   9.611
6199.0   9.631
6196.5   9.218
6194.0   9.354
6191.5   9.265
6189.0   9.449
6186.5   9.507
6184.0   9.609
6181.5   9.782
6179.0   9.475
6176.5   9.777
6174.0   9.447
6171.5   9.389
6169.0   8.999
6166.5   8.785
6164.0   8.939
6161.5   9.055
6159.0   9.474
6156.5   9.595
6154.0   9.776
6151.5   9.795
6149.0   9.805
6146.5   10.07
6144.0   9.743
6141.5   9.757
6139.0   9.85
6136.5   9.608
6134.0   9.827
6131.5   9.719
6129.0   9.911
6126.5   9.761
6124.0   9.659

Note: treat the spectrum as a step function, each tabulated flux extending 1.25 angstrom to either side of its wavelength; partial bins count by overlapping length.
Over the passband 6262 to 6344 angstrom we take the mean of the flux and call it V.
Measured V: 9.52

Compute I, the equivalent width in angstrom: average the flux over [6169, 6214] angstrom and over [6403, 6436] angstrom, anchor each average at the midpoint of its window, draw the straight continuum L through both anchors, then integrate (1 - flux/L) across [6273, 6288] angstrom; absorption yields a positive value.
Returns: 0.07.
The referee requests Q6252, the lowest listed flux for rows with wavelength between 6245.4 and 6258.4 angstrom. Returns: 8.752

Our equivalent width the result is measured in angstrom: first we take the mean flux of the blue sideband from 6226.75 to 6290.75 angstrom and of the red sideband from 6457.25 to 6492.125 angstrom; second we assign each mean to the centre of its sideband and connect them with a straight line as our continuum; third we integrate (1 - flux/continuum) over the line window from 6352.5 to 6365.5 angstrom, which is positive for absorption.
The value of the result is 0.2 angstrom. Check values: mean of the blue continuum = 9.24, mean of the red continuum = 9.82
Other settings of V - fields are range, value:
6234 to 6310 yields 9.3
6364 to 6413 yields 9.77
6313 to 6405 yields 9.65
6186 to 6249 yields 9.26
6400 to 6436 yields 9.76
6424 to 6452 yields 9.78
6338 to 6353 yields 9.67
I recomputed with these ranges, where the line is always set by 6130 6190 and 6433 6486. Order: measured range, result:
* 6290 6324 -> 0.7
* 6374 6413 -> -0.2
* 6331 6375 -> 0.7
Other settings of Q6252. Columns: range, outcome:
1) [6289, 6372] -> 9.158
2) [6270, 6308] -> 9.197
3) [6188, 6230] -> 8.926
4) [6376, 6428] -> 9.625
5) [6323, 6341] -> 9.352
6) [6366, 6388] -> 9.42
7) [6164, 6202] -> 8.785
